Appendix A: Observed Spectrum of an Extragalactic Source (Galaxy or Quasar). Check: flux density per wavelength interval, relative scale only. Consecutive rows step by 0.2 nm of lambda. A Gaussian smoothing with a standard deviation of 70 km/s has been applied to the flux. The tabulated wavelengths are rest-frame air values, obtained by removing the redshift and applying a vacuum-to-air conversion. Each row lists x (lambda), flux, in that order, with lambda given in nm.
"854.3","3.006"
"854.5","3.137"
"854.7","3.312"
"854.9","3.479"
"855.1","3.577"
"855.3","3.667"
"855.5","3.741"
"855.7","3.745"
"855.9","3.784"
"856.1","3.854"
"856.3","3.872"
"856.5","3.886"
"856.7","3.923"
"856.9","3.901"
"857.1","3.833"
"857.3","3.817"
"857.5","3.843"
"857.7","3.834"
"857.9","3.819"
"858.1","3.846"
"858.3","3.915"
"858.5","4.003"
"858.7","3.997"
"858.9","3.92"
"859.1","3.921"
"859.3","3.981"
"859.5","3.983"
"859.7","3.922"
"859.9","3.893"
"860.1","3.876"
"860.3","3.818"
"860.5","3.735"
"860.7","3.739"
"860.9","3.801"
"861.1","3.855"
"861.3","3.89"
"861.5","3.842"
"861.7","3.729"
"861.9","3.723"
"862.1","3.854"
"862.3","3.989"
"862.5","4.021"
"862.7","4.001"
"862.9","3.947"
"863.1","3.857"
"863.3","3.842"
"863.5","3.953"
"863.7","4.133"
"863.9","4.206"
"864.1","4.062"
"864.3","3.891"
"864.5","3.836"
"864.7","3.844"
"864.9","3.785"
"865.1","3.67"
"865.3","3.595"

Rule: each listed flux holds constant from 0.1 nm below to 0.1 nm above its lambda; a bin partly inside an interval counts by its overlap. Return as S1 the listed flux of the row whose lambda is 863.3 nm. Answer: 3.842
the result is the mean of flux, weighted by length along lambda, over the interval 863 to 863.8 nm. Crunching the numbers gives 3.95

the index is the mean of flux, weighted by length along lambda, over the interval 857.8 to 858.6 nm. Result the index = 3.9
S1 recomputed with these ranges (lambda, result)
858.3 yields 3.915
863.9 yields 4.206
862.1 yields 3.854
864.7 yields 3.844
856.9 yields 3.901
